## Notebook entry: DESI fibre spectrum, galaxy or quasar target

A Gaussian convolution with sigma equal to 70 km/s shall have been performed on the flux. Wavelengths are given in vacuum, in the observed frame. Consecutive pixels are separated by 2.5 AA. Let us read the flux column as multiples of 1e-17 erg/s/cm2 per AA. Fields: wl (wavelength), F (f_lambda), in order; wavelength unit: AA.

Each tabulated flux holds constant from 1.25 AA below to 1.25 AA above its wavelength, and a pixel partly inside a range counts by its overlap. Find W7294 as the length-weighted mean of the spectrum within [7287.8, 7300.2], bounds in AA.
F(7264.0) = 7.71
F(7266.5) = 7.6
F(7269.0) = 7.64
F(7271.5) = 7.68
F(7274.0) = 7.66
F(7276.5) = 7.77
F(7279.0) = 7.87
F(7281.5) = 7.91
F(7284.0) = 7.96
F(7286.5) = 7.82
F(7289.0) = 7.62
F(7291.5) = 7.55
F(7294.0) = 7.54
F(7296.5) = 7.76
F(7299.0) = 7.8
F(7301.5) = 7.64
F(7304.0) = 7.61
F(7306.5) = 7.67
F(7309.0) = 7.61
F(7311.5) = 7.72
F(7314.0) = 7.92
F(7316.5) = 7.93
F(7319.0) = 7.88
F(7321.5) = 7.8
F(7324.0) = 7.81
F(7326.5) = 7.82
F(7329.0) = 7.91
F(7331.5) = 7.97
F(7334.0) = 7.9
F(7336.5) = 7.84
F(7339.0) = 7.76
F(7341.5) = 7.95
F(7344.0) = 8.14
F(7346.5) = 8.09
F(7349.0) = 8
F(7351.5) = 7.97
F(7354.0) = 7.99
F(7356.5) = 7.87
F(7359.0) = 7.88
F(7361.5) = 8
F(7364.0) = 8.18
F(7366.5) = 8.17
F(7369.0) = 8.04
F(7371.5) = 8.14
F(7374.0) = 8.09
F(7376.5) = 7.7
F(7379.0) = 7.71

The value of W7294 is 7.65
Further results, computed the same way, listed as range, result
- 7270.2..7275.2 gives 7.67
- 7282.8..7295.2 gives 7.7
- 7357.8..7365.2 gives 8.02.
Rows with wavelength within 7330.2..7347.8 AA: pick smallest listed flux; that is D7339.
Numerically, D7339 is 7.76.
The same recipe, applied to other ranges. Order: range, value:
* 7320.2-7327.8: 7.8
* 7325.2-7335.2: 7.82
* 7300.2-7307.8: 7.61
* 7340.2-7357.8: 7.87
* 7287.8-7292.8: 7.55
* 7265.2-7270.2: 7.6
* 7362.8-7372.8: 8.04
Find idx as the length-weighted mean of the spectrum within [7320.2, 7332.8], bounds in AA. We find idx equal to 7.86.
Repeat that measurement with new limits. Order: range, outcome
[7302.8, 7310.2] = 7.63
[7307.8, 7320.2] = 7.81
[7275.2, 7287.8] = 7.86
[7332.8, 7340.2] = 7.83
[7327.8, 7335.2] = 7.93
